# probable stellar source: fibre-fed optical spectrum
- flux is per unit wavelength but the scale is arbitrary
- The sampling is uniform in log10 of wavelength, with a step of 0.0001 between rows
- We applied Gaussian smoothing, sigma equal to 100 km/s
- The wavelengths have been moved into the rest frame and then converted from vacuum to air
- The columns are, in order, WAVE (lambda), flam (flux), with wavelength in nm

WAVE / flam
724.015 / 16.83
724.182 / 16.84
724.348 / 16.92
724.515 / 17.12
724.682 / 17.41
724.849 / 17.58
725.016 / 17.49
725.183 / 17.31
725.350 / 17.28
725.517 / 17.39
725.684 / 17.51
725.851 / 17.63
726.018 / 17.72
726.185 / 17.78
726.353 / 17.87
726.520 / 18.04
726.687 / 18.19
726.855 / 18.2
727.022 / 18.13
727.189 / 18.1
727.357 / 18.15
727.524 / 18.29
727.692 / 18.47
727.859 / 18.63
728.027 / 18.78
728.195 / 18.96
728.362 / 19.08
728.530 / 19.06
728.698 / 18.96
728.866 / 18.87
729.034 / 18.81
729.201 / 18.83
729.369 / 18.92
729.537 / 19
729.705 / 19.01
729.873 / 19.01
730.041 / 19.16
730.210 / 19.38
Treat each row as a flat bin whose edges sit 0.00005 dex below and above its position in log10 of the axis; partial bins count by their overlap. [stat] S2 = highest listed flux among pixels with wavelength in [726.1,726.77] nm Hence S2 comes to 18.19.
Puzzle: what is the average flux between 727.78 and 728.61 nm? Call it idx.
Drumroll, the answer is 18.9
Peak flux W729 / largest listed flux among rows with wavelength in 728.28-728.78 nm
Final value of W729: 19.08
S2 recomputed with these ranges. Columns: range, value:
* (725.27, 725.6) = 17.39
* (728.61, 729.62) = 19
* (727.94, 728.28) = 18.96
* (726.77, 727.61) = 18.29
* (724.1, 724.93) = 17.58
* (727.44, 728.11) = 18.78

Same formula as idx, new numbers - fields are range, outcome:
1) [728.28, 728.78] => 19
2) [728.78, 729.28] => 18.9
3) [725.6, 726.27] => 17.7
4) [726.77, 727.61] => 18.2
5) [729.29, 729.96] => 19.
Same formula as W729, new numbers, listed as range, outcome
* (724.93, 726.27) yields 17.78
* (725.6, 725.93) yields 17.63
